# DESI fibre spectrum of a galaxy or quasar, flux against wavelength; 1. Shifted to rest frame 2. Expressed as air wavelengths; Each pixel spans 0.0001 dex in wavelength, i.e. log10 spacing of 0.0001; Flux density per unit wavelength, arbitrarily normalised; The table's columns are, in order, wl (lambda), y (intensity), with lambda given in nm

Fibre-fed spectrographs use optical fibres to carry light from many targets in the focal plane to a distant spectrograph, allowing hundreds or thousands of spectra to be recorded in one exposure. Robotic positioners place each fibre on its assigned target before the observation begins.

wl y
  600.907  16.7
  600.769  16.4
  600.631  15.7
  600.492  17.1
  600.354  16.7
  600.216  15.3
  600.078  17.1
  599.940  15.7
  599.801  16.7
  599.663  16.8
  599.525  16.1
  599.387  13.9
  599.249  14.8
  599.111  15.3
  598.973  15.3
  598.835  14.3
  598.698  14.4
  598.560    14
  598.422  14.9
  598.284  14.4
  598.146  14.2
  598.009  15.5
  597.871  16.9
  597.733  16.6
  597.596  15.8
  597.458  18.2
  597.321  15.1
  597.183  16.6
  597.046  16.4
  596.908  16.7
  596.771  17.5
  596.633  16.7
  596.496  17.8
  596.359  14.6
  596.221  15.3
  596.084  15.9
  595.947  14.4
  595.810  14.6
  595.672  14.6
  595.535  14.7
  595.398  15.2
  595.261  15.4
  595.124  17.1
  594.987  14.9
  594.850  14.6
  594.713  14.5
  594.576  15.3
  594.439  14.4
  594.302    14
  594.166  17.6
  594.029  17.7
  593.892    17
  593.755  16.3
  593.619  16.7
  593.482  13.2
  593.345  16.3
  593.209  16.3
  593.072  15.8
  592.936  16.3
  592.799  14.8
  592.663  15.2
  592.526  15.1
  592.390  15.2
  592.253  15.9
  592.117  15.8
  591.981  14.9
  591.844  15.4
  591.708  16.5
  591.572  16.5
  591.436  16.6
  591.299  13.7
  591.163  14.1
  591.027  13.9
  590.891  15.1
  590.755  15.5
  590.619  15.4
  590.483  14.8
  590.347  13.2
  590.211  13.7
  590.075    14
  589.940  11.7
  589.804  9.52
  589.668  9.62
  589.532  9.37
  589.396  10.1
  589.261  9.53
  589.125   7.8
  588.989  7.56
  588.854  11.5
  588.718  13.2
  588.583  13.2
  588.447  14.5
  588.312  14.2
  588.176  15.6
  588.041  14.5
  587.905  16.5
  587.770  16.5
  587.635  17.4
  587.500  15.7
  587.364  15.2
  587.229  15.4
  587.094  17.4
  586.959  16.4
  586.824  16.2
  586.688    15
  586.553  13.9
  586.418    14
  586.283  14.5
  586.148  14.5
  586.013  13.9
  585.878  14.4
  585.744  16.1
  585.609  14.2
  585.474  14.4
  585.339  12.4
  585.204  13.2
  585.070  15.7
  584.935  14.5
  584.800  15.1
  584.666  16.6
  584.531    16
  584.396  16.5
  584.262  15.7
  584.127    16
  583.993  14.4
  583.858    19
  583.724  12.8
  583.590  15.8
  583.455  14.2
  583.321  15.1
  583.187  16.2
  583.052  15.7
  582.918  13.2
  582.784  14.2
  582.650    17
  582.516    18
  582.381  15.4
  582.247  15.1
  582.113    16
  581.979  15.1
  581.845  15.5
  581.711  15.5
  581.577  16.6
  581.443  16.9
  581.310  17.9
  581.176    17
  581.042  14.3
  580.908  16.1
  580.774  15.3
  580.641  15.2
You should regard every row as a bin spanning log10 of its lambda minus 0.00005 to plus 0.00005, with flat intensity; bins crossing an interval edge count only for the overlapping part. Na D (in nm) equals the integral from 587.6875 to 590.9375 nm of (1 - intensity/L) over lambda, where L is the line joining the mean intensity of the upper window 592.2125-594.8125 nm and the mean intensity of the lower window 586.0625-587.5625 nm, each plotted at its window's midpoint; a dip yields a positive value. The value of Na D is 0.55 nm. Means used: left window 15.3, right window 15.6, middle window 12.8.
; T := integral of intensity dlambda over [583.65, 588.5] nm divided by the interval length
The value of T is 15.2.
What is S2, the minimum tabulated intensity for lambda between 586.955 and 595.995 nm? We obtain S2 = 7.56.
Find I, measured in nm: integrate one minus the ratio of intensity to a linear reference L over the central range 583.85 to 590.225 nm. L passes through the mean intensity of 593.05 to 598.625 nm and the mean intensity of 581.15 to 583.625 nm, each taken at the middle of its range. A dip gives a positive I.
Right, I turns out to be 0.69 nm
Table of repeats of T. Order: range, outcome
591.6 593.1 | 15.6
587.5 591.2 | 13.1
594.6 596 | 15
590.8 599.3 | 15.5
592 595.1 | 15.6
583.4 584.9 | 15.6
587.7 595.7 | 14.4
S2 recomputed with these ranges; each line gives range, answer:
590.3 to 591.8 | 13.2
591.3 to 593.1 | 14.8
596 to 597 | 14.6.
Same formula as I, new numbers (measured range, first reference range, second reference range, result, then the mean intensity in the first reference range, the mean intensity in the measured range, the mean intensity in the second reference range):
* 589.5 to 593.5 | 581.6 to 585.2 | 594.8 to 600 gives 0.268 nm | 15.5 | 14.5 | 15.6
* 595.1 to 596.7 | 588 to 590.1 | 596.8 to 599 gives -0.085 nm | 11.5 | 15.5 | 15.6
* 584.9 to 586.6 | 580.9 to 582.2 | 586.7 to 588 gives 0.198 nm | 16.1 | 14.3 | 16.2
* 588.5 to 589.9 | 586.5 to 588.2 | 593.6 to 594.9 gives 0.496 nm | 15.8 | 10.2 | 15.8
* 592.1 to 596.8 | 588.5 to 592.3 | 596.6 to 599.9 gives -0.376 nm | 13.1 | 15.6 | 15.7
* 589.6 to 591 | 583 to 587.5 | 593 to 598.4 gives 0.198 nm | 15.2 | 13.3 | 15.8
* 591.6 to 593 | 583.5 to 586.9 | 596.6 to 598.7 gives -0.003 nm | 15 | 15.5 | 15.9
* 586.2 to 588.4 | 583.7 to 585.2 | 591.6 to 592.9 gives 0.010 nm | 15.6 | 15.5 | 15.5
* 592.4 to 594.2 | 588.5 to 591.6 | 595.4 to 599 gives -0.262 nm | 12.6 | 16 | 15.6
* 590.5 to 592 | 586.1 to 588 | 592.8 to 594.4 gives 0.061 nm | 15.6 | 15.2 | 16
